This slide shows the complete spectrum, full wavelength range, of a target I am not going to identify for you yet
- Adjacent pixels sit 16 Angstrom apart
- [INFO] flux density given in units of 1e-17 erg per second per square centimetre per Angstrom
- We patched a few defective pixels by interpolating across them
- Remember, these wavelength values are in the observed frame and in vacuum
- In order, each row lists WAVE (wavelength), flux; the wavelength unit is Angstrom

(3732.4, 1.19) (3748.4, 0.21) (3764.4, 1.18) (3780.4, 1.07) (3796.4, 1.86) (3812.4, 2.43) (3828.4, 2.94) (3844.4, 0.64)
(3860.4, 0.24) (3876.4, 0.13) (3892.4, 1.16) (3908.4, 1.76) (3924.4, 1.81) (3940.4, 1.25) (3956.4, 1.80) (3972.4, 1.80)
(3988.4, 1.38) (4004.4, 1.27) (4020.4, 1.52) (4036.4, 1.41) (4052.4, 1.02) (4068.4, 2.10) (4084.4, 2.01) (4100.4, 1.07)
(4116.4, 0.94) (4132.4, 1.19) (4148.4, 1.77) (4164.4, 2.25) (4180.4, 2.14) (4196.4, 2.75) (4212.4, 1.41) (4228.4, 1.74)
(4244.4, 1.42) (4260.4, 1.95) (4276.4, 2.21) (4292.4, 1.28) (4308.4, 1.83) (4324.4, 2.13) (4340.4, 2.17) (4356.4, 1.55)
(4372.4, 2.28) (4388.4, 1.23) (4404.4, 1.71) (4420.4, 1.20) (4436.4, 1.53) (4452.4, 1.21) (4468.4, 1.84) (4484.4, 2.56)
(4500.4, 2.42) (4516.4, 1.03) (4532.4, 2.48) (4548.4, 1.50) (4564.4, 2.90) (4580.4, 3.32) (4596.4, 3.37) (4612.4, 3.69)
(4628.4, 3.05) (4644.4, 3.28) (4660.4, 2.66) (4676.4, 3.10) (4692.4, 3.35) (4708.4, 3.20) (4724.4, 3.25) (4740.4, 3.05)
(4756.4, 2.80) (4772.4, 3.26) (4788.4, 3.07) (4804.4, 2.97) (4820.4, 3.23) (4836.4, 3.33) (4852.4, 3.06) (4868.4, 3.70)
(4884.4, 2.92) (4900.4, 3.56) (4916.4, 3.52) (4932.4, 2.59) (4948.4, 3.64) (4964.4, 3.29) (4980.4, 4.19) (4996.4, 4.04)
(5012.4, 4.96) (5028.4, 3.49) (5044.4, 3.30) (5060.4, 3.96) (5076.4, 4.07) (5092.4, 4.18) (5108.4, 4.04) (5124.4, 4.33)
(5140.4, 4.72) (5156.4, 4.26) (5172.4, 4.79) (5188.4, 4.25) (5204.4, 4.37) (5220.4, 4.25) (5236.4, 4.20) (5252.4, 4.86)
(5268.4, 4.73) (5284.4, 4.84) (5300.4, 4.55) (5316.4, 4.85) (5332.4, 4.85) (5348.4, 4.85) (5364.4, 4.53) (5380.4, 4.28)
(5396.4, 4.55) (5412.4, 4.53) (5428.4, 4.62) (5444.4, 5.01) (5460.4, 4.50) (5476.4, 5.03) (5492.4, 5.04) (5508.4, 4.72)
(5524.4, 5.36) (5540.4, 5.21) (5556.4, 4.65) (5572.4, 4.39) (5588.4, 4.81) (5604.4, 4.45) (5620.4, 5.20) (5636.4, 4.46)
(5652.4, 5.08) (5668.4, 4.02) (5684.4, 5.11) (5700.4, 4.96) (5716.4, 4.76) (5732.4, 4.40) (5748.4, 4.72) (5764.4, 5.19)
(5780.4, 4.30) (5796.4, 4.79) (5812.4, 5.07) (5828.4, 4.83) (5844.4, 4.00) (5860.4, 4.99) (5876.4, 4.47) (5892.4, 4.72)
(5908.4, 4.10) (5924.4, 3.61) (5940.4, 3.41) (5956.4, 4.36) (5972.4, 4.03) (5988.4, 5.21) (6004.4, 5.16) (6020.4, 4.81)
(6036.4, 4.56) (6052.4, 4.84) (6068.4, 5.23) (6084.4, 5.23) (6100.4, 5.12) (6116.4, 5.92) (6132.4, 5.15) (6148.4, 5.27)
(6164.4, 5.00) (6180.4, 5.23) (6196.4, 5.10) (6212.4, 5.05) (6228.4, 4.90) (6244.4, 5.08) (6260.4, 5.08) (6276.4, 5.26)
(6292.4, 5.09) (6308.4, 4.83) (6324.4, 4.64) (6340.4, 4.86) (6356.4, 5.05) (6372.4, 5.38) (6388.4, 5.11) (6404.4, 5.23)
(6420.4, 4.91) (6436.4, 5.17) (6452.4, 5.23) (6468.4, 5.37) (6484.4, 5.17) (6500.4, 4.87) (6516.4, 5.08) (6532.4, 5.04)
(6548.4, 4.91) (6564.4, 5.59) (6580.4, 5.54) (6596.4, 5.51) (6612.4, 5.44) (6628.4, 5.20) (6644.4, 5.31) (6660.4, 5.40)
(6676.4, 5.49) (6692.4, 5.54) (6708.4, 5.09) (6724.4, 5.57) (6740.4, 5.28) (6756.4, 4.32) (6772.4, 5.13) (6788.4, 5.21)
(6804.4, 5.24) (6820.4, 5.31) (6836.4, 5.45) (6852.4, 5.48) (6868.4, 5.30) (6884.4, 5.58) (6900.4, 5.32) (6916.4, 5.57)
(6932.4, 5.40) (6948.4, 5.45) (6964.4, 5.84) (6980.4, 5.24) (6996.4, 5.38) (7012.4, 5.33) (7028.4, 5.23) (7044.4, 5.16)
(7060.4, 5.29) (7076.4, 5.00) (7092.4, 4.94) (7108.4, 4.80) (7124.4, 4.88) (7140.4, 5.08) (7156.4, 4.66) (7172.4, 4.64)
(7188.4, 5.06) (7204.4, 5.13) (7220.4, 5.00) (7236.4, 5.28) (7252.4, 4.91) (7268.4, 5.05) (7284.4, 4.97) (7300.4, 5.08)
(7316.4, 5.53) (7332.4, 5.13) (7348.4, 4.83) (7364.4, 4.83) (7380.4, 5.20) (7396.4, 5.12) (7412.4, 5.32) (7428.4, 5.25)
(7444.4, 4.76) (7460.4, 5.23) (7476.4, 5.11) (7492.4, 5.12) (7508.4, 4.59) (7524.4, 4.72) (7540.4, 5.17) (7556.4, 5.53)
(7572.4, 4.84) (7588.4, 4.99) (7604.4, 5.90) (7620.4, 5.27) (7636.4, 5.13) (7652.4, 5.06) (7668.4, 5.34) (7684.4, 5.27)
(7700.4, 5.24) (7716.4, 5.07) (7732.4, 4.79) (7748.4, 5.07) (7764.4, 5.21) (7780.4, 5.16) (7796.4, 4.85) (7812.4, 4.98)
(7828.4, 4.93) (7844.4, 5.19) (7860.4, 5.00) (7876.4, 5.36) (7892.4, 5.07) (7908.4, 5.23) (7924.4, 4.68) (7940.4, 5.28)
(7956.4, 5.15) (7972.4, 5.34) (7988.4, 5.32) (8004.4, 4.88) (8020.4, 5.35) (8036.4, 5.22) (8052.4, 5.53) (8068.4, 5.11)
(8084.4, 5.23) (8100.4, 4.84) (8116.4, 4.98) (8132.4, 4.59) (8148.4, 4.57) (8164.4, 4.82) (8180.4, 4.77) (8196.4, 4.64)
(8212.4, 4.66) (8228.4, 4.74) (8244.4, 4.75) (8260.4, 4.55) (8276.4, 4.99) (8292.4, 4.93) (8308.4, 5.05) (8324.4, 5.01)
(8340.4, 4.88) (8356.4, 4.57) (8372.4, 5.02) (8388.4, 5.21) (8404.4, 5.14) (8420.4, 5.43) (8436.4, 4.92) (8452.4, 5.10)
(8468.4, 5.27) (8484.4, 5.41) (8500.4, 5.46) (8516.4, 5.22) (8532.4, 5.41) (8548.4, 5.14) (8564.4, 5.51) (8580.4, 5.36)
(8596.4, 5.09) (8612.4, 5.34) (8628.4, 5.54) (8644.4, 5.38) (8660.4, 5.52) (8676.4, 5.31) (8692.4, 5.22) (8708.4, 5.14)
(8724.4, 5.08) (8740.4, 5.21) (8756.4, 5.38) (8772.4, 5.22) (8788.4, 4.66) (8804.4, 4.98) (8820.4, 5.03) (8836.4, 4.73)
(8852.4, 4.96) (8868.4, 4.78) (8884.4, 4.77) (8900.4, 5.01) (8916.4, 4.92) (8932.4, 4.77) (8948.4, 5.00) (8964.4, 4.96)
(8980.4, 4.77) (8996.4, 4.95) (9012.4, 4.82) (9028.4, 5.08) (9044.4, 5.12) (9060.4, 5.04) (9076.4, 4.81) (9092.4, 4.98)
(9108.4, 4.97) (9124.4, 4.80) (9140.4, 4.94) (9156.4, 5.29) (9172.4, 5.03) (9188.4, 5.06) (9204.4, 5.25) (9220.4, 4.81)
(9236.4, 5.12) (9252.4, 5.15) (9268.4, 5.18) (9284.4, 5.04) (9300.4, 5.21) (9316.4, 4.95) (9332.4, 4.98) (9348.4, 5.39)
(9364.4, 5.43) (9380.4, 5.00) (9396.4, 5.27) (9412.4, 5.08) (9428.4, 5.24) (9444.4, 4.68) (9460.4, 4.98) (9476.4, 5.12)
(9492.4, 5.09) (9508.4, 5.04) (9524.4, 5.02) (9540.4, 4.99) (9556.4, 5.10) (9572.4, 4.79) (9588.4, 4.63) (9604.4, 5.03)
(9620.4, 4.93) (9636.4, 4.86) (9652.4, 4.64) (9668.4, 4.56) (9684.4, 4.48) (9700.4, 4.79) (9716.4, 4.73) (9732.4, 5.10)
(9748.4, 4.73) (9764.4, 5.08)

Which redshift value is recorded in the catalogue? 0.15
